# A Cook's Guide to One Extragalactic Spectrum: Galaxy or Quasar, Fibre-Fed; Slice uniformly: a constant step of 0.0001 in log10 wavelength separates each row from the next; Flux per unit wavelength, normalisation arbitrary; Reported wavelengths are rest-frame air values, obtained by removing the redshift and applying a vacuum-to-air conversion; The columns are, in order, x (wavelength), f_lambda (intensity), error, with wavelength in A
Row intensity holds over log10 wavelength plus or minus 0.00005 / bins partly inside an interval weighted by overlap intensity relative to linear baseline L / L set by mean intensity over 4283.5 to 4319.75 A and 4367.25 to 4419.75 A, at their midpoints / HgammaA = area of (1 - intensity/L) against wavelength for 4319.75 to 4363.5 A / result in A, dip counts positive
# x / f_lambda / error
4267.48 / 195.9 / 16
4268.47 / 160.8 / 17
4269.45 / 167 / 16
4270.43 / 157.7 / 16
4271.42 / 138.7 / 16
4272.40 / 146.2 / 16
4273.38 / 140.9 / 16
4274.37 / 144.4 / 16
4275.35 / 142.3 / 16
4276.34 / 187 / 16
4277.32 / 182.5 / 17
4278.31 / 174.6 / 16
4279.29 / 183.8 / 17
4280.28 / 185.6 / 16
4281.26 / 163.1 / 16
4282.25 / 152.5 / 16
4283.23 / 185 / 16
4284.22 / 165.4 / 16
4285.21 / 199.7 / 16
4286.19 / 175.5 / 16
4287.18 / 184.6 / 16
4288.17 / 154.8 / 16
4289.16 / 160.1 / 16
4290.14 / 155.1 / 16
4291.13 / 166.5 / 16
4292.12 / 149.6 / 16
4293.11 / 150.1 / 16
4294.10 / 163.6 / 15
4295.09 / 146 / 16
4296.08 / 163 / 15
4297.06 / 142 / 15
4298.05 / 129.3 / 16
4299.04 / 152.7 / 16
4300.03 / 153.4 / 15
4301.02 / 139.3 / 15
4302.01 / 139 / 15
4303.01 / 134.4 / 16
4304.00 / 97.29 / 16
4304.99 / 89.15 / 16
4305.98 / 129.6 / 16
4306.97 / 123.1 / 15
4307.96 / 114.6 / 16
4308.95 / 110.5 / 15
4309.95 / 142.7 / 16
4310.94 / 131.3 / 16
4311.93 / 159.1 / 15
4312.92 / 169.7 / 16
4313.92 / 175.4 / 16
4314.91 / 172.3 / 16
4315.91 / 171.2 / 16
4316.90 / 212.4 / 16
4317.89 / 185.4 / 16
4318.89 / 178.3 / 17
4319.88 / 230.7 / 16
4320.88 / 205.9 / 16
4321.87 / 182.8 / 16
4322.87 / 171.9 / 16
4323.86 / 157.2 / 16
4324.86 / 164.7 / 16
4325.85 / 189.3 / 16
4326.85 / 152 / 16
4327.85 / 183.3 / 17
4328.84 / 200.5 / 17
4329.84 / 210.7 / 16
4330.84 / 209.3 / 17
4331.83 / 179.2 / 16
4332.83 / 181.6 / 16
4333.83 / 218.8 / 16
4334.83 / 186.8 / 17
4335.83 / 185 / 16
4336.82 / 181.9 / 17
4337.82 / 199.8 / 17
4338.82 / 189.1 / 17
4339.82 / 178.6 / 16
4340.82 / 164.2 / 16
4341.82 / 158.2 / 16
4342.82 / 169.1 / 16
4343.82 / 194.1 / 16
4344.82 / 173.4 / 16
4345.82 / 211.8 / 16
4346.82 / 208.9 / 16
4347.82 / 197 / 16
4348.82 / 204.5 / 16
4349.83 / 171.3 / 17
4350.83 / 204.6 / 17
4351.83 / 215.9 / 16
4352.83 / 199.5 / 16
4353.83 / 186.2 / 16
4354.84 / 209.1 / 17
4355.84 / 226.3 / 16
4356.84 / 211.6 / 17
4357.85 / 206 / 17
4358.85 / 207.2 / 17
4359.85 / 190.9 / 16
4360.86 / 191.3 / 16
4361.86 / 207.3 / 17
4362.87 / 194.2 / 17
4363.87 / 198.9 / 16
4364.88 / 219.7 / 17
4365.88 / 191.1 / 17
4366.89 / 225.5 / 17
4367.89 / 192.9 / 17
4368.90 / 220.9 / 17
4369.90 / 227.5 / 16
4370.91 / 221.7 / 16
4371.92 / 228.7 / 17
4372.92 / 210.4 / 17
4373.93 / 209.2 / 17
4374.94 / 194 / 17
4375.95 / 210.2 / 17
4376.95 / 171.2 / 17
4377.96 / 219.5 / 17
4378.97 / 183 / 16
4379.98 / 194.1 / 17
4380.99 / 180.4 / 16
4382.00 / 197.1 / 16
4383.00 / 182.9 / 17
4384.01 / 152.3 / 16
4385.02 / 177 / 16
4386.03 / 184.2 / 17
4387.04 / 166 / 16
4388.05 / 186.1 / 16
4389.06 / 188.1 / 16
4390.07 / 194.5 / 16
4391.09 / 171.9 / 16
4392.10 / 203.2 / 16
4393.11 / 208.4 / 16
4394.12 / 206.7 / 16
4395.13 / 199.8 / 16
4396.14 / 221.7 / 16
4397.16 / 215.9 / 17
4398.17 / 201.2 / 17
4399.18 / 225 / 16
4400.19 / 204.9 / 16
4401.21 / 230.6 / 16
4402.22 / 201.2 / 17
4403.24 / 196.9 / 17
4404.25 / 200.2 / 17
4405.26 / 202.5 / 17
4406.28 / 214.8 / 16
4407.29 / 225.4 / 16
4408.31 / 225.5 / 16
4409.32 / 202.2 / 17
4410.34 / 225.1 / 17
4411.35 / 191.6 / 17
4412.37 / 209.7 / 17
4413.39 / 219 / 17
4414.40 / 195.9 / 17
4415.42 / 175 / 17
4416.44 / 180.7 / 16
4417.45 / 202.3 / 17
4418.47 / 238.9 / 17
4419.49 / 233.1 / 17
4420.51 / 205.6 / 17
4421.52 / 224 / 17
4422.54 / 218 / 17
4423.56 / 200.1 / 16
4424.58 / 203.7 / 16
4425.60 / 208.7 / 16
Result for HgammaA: -4.4 A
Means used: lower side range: 153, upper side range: 202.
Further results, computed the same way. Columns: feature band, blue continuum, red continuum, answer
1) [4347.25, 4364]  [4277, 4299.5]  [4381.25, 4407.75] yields -1.4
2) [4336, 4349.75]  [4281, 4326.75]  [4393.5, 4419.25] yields -0.7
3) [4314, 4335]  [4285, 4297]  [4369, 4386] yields -1.4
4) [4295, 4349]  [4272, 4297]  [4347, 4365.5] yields 4.6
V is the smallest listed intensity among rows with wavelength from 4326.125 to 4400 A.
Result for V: 152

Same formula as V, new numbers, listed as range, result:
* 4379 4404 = 152.3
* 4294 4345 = 89.15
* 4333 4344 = 158.2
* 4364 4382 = 171.2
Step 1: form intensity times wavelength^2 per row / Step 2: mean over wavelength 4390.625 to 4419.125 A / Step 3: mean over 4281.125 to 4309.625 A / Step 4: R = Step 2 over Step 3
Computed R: 1.48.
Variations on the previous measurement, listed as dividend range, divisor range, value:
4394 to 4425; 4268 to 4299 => 1.37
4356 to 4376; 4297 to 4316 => 1.55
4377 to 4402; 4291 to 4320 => 1.36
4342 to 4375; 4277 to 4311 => 1.39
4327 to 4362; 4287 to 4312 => 1.41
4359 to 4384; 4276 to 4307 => 1.34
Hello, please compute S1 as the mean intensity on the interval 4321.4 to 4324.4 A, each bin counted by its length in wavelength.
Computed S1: 170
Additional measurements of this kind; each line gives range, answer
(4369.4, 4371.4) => 225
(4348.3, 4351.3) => 193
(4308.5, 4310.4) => 126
